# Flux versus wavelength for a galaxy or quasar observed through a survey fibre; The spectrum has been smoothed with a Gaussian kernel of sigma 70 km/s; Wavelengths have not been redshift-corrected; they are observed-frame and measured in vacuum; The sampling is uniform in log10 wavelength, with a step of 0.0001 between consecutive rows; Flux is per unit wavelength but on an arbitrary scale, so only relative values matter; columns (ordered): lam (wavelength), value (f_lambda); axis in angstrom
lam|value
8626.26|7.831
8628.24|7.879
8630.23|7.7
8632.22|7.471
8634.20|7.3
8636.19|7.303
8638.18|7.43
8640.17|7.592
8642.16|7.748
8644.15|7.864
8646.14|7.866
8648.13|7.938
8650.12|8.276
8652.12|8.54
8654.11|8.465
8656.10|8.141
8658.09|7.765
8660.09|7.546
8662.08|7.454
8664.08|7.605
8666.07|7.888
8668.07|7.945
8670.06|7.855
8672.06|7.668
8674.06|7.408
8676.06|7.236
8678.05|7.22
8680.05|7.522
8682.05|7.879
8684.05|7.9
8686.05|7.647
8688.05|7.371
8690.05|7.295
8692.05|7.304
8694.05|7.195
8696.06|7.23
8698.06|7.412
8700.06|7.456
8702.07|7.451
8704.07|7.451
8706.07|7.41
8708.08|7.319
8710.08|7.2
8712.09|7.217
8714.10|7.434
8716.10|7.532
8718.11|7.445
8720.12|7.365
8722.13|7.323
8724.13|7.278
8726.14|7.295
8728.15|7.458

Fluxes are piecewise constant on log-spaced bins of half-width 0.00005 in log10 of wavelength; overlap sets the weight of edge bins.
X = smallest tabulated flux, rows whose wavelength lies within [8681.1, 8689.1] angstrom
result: 7.371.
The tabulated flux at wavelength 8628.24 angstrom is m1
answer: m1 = 7.879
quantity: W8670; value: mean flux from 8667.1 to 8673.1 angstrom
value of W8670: 7.82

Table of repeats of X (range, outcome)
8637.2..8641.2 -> 7.43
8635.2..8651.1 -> 7.303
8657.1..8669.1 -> 7.454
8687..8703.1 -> 7.195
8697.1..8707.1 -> 7.41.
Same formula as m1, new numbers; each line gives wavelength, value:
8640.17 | 7.592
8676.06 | 7.236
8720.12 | 7.365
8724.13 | 7.278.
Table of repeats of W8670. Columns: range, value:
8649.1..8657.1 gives 8.36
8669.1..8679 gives 7.48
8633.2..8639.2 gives 7.35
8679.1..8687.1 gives 7.73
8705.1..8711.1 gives 7.3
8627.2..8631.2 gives 7.8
